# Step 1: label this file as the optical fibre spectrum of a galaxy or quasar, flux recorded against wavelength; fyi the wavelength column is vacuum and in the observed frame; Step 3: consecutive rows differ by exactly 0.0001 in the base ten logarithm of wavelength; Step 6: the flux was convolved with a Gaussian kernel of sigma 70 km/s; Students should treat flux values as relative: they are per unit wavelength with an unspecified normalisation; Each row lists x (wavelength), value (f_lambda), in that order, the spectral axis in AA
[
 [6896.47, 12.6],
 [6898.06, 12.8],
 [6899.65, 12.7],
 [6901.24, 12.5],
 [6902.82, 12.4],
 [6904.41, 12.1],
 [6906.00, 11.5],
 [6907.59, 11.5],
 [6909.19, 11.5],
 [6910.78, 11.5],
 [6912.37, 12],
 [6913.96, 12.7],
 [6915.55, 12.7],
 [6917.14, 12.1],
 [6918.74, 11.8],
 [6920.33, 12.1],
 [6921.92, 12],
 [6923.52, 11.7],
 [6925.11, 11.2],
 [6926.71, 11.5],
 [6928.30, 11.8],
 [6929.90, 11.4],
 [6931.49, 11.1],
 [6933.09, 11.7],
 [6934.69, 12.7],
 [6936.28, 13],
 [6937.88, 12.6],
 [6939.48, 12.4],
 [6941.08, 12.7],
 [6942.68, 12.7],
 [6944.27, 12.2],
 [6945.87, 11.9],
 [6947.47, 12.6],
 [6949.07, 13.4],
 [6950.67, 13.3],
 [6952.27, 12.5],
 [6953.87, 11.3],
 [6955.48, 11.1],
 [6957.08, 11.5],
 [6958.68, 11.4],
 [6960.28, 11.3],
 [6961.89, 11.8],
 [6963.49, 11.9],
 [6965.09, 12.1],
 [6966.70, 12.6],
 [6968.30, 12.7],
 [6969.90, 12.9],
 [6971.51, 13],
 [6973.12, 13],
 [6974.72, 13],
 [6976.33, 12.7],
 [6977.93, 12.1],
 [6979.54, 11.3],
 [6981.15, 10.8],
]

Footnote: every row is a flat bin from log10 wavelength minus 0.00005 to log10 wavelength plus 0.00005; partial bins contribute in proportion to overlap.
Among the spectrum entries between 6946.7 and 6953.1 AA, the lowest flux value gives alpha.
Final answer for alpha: 12.5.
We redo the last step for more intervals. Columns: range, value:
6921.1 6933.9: 11.1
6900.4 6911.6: 11.5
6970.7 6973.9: 13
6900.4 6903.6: 12.4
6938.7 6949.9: 11.9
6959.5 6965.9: 11.3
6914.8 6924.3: 11.7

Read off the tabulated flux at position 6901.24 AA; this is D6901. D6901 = 12.5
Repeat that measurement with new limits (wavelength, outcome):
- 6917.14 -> 12.1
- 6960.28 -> 11.3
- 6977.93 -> 12.1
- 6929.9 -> 11.4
